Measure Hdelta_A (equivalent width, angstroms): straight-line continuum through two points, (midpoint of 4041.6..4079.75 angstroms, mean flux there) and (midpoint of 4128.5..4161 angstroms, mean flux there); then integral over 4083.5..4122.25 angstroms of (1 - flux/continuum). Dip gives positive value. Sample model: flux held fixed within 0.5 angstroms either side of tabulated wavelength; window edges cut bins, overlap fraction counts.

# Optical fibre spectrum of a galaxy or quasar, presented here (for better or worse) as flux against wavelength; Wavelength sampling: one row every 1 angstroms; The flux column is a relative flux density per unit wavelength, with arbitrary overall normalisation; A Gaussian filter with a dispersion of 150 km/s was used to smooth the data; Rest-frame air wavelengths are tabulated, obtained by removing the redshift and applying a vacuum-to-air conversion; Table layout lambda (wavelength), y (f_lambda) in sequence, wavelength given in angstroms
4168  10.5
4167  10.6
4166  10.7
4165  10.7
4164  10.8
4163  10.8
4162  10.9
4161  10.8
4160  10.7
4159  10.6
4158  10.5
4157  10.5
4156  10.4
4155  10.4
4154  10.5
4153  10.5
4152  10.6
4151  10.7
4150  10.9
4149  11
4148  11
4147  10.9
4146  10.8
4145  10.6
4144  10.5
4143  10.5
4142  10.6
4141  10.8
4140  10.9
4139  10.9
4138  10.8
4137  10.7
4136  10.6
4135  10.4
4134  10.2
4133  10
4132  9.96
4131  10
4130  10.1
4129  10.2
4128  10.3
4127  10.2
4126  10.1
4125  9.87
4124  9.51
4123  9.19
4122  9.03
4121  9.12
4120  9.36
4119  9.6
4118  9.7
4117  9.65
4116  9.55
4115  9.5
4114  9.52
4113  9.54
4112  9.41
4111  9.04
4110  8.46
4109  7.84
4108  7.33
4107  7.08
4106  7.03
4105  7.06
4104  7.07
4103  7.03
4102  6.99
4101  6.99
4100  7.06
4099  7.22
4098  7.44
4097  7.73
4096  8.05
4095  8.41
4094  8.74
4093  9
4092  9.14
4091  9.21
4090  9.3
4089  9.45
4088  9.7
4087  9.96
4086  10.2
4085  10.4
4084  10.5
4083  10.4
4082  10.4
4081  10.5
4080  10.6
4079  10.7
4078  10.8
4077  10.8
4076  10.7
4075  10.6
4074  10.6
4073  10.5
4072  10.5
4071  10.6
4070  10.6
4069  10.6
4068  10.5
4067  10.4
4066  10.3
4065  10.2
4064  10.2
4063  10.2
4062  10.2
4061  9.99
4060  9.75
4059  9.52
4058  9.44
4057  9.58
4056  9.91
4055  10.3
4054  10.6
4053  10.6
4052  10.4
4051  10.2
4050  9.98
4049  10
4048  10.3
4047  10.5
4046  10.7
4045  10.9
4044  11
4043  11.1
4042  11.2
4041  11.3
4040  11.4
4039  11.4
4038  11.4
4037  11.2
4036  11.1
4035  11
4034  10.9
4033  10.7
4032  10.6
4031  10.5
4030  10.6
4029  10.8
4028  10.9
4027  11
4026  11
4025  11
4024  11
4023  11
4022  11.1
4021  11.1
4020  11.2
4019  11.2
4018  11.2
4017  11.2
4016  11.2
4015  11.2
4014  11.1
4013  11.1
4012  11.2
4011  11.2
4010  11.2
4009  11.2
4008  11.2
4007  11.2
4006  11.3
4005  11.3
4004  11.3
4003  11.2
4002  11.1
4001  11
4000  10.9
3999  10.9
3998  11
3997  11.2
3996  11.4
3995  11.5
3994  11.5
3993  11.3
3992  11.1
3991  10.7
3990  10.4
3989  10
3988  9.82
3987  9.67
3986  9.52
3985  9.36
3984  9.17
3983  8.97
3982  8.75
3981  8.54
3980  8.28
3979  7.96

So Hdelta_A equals 6.8 angstroms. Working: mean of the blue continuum 10.4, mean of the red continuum 10.6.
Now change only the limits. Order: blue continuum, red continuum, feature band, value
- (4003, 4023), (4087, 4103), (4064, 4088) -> -4.0 angstroms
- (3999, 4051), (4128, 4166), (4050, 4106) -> 6.4 angstroms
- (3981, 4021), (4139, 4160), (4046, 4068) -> 1.2 angstroms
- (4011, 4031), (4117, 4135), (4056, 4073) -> 0.6 angstroms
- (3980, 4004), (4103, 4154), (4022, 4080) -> -2.9 angstroms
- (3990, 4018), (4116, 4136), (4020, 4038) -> -0.1 angstroms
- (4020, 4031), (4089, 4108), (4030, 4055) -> -1.4 angstroms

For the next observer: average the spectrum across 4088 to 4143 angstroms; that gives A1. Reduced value 9.13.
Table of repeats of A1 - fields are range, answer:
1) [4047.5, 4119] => 9.46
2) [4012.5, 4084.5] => 10.7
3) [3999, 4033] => 11.1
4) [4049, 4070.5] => 10.2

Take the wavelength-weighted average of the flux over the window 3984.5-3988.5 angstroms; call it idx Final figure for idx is 9.59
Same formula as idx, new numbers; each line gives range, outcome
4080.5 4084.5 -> 10.4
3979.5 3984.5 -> 8.74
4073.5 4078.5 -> 10.7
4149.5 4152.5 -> 10.7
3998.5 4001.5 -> 10.9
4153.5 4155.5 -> 10.4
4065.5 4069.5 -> 10.4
